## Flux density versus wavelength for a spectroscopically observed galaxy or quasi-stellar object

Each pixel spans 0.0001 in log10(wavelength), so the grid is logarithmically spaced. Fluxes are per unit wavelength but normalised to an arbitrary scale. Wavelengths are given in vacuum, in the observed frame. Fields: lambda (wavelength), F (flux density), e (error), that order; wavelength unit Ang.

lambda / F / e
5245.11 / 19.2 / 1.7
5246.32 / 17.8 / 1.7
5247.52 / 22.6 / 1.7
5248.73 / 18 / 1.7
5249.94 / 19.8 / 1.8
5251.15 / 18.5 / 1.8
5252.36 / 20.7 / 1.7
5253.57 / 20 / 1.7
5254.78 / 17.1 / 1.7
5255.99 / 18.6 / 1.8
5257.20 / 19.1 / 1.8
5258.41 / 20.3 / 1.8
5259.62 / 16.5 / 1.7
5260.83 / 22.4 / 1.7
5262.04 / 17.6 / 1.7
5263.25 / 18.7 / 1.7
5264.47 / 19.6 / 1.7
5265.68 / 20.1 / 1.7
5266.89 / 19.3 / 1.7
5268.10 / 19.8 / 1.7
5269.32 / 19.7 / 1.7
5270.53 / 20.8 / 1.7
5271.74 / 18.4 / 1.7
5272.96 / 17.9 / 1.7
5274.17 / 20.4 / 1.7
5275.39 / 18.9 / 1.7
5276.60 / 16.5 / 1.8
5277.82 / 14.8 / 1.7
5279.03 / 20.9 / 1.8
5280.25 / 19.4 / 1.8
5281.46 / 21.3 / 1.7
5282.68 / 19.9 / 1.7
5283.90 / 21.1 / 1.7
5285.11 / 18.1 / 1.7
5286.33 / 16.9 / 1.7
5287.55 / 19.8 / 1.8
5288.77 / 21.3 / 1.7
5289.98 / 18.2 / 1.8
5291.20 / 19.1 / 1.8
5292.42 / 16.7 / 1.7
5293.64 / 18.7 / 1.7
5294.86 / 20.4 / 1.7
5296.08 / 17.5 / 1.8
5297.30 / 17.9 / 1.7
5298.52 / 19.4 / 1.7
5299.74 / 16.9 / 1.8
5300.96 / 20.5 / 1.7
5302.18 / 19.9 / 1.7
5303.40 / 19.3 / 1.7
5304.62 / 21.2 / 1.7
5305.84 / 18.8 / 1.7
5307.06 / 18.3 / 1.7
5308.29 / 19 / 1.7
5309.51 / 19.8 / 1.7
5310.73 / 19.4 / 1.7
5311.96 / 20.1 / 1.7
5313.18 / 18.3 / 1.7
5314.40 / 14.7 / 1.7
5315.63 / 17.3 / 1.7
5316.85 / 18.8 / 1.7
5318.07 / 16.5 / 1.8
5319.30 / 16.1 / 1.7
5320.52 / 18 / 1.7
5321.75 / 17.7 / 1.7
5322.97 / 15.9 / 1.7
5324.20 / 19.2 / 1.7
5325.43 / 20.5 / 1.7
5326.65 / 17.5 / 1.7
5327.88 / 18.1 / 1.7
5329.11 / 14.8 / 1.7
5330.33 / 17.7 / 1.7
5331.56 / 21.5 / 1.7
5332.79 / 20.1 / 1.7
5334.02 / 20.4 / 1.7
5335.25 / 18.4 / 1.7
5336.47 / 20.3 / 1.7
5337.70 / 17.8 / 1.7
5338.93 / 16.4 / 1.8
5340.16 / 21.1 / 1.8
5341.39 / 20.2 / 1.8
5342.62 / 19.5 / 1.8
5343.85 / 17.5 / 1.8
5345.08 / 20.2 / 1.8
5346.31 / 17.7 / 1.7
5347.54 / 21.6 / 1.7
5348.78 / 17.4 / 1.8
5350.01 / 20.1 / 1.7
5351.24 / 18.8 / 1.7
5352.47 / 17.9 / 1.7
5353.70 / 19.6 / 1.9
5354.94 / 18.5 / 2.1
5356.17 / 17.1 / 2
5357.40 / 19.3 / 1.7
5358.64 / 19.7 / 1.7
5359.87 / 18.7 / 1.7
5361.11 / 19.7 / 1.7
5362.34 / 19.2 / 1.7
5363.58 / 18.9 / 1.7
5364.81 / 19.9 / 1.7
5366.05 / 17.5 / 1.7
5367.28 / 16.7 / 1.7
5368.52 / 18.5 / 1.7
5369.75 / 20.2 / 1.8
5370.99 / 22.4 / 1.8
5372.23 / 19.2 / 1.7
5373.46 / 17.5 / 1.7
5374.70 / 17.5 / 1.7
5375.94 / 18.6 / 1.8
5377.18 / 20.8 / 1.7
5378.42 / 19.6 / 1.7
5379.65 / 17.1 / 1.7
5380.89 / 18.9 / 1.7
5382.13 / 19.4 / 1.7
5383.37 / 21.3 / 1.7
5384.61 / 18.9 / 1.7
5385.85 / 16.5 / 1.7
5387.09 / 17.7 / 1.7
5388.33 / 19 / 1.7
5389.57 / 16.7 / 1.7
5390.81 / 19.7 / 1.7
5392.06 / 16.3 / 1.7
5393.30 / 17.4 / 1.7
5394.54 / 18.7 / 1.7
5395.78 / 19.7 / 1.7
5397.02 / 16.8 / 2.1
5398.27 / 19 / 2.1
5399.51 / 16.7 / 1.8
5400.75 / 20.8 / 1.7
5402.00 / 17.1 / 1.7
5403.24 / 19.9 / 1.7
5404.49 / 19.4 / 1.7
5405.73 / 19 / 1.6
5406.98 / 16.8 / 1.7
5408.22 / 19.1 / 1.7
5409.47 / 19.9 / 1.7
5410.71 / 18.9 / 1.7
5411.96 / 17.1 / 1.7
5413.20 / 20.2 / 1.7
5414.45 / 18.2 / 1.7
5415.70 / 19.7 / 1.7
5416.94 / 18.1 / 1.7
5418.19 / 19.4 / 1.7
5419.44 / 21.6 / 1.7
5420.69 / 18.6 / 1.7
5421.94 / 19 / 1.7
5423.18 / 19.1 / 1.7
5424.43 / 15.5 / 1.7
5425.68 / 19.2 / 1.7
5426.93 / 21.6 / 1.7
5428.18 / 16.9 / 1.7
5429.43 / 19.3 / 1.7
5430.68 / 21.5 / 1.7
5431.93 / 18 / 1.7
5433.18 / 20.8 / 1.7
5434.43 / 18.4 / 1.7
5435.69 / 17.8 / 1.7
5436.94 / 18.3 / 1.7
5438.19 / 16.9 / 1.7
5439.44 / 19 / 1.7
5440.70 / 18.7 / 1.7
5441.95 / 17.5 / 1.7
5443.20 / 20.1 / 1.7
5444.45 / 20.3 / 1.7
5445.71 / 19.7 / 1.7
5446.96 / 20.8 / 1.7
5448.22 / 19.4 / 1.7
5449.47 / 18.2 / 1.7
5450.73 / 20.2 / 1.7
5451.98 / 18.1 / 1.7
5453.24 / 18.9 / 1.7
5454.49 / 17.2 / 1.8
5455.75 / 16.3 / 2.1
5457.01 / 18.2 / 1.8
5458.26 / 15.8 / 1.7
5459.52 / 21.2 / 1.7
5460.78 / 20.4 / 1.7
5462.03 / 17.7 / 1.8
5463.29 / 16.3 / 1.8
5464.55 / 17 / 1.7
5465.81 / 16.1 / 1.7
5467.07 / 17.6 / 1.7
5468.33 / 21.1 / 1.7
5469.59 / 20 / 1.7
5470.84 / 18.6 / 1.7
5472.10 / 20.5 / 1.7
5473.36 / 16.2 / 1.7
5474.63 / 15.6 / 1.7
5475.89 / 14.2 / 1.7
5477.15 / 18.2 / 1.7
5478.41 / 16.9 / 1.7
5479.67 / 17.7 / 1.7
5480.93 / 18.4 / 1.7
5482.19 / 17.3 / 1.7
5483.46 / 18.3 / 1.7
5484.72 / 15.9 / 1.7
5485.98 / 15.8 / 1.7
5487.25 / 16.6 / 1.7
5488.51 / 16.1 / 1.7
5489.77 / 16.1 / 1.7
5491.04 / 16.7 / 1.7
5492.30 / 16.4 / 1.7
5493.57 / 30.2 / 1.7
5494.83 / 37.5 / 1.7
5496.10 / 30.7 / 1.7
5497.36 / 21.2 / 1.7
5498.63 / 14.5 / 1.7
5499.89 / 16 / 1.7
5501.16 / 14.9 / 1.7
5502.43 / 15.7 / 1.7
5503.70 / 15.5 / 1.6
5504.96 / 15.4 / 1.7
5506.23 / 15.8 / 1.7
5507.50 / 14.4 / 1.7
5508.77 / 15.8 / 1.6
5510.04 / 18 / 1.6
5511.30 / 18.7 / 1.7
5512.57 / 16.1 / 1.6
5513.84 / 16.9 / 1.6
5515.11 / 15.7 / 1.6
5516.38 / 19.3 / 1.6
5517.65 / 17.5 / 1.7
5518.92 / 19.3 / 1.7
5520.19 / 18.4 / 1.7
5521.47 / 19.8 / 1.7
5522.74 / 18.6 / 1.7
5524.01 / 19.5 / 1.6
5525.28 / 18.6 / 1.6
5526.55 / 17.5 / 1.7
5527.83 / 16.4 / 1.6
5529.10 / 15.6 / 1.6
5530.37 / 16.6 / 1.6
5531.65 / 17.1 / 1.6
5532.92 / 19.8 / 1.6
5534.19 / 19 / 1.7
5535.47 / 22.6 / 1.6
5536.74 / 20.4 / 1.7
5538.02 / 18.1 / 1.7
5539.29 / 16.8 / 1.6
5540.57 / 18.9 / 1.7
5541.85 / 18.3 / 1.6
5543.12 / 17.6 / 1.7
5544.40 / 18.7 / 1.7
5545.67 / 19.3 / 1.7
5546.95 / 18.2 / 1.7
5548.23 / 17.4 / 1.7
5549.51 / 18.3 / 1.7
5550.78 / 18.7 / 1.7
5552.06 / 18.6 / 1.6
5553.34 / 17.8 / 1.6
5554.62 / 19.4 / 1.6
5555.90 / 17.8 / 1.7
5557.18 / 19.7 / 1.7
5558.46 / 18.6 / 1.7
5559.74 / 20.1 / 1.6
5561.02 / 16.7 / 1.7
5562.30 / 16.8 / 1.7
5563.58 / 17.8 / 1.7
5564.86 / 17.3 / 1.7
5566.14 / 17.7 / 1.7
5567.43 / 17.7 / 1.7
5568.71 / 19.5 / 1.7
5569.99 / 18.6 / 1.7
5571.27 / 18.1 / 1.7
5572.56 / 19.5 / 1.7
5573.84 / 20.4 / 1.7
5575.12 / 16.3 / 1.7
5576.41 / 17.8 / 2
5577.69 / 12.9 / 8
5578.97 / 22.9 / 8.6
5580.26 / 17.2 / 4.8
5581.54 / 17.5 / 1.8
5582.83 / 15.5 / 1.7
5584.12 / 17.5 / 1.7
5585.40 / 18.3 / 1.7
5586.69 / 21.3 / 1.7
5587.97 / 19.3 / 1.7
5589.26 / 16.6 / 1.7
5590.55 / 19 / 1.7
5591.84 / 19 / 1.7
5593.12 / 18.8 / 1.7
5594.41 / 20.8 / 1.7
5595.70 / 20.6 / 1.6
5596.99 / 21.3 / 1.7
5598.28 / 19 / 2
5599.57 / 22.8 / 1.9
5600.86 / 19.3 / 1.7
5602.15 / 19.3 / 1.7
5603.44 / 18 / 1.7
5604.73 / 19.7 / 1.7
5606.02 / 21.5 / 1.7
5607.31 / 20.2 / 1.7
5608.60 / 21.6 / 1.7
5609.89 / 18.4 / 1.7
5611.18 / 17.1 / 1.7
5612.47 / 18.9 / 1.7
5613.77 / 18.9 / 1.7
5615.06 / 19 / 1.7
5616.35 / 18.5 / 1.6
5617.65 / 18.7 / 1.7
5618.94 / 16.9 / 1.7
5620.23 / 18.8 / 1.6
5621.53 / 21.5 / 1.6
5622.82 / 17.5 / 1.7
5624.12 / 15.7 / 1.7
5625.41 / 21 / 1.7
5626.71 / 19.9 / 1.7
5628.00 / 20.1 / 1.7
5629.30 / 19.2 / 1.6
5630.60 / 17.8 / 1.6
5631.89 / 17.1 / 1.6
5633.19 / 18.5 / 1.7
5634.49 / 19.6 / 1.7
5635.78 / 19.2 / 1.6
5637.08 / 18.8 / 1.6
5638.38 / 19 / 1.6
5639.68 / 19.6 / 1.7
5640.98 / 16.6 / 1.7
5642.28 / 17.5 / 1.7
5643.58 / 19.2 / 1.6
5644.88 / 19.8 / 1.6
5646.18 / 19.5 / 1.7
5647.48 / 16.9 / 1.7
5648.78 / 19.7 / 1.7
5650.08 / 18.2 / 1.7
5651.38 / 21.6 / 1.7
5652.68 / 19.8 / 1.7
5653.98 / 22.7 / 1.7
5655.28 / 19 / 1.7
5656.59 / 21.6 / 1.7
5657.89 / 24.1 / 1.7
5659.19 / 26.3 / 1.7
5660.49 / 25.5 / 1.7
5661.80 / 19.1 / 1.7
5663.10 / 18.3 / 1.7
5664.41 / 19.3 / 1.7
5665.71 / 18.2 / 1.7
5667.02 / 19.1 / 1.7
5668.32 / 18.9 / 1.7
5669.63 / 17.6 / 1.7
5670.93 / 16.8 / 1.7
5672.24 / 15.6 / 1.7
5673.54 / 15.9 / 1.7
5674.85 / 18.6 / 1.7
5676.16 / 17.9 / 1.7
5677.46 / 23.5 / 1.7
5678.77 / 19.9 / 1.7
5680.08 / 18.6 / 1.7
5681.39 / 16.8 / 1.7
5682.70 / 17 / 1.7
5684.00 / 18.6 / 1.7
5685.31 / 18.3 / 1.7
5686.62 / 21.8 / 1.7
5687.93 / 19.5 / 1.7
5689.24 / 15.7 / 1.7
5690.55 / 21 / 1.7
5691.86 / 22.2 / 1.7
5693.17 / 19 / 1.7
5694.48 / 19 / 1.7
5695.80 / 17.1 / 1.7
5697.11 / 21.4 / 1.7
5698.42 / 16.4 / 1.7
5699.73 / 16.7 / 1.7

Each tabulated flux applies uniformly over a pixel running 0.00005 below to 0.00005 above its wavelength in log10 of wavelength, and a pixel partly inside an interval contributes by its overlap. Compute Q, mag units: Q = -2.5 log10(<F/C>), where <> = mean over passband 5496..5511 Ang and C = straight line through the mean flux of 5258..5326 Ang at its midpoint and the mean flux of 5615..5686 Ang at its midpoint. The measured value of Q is 0.13 mag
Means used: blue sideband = 18.8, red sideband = 19.1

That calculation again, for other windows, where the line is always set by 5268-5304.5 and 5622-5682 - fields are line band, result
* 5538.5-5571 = 0.05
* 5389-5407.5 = 0.05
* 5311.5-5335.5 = 0.06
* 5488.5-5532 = 0.04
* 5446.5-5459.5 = 0.04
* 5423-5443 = 0.03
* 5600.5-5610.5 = -0.03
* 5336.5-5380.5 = 0.01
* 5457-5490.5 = 0.10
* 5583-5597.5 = 0.00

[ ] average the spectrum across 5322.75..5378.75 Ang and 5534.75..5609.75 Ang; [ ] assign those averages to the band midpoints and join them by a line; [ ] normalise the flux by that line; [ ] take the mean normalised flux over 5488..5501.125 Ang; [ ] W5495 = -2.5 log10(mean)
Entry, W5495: -0.133 mag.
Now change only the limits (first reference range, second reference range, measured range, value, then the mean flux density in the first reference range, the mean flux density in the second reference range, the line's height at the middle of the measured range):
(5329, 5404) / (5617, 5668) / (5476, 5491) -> 0.13 mag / 18.8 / 19.5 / 19.1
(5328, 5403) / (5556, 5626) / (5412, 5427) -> -0.01 mag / 18.8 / 18.8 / 18.8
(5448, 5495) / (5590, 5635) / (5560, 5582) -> 0.06 mag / 18.3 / 19.3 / 19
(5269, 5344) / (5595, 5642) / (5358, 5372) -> -0.02 mag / 18.7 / 19.1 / 18.8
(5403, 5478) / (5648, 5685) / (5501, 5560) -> 0.06 mag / 18.6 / 19.6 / 19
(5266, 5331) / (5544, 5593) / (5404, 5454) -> -0.03 mag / 18.6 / 18.3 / 18.5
